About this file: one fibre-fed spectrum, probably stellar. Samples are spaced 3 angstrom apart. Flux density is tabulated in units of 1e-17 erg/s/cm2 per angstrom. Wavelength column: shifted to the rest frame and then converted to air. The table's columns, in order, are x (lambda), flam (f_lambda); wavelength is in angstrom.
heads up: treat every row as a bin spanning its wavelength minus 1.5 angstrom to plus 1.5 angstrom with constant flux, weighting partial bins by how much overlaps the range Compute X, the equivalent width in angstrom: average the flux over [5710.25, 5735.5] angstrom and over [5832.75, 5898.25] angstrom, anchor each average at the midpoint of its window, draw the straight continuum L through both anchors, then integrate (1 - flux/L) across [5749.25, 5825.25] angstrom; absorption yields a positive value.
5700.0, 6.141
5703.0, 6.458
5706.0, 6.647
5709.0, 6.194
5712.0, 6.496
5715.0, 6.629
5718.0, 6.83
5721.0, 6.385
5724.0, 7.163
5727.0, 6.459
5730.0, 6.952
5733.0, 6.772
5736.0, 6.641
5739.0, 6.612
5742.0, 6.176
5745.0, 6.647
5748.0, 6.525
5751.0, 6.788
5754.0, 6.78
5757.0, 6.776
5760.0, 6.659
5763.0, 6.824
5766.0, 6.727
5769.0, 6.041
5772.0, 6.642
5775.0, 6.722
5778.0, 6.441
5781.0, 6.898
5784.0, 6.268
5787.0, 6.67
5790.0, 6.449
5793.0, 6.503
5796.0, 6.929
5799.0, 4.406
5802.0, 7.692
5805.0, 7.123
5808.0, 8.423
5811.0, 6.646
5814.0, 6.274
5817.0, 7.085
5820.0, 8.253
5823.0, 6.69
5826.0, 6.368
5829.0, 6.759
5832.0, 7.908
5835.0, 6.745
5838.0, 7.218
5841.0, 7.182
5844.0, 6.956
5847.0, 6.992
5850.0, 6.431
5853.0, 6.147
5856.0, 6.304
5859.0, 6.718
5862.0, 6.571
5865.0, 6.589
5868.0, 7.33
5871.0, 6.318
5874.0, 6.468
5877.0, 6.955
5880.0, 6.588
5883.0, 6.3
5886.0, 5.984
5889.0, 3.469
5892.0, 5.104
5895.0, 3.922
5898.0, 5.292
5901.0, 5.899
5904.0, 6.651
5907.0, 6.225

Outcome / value -2.7 angstrom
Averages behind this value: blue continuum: 6.7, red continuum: 6.29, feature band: 6.74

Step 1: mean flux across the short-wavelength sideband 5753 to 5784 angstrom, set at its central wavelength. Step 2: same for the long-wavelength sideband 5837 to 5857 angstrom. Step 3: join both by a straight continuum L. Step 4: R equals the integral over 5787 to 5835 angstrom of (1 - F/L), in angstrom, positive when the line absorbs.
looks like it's -1.4 angstrom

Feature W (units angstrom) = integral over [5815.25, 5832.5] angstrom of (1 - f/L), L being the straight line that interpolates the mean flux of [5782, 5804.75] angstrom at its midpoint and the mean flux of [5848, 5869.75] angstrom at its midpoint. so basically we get -1.6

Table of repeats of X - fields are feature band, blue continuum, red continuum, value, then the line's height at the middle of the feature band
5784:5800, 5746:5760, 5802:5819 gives 1.78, 7.04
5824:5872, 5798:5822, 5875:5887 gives -0.36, 6.74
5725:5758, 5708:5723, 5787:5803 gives -0.85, 6.49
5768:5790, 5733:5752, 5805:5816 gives 1.07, 6.86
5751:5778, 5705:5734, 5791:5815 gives 0.25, 6.71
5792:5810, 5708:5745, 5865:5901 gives -1.76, 6.24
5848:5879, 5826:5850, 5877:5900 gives -2.14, 6.18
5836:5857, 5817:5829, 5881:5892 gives -1.14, 6.4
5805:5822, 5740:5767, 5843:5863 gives -1.77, 6.61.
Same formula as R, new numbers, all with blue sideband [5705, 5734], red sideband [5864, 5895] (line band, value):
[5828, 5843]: -2.4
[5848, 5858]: -0.4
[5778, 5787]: -0.3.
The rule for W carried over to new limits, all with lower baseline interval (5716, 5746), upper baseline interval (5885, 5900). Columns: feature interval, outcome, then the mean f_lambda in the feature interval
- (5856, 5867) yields -3.22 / 6.61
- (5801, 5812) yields -3.29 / 7.5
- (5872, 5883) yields -3.74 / 6.6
